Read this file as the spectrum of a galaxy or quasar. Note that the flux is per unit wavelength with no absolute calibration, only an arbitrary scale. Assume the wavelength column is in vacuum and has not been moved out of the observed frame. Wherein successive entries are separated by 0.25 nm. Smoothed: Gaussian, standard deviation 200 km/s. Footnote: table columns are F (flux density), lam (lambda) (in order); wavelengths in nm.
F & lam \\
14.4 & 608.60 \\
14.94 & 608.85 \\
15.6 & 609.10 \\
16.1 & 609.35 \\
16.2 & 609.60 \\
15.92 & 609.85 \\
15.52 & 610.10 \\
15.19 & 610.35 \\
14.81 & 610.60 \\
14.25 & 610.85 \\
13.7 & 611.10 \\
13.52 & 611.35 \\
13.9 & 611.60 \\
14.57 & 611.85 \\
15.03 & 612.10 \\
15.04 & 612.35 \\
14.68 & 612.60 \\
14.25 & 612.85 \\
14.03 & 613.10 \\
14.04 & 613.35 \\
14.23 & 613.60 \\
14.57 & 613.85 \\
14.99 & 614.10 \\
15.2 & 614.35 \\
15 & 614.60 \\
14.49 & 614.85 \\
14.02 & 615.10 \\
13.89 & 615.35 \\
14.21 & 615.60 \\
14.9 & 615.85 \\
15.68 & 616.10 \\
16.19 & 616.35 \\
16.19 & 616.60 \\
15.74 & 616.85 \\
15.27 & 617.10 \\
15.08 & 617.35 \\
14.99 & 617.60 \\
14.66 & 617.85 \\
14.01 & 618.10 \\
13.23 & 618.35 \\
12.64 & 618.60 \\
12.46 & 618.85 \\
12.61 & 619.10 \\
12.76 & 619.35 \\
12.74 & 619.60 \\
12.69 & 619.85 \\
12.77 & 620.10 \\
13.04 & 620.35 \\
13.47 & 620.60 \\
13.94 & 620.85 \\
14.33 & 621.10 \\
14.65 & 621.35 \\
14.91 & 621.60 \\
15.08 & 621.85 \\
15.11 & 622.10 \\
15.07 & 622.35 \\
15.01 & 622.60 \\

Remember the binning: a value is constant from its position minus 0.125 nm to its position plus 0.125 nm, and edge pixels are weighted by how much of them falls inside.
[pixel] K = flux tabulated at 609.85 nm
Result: 15.92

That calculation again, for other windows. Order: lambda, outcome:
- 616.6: 16.19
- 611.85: 14.57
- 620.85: 13.94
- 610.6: 14.81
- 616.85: 15.74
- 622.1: 15.11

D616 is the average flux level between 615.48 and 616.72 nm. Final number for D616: 15.4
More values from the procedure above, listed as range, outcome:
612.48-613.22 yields 14.3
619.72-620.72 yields 13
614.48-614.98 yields 14.7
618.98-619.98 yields 12.7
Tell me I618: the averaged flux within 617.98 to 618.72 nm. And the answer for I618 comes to 13.3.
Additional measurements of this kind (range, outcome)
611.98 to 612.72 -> 14.9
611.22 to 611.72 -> 13.7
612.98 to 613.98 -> 14.2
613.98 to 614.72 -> 15.1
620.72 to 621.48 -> 14.3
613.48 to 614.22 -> 14.6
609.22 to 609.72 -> 16.1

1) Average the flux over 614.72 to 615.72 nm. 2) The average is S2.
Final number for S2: 14.2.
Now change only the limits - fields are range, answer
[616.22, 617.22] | 15.8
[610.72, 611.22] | 14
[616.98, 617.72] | 15.1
